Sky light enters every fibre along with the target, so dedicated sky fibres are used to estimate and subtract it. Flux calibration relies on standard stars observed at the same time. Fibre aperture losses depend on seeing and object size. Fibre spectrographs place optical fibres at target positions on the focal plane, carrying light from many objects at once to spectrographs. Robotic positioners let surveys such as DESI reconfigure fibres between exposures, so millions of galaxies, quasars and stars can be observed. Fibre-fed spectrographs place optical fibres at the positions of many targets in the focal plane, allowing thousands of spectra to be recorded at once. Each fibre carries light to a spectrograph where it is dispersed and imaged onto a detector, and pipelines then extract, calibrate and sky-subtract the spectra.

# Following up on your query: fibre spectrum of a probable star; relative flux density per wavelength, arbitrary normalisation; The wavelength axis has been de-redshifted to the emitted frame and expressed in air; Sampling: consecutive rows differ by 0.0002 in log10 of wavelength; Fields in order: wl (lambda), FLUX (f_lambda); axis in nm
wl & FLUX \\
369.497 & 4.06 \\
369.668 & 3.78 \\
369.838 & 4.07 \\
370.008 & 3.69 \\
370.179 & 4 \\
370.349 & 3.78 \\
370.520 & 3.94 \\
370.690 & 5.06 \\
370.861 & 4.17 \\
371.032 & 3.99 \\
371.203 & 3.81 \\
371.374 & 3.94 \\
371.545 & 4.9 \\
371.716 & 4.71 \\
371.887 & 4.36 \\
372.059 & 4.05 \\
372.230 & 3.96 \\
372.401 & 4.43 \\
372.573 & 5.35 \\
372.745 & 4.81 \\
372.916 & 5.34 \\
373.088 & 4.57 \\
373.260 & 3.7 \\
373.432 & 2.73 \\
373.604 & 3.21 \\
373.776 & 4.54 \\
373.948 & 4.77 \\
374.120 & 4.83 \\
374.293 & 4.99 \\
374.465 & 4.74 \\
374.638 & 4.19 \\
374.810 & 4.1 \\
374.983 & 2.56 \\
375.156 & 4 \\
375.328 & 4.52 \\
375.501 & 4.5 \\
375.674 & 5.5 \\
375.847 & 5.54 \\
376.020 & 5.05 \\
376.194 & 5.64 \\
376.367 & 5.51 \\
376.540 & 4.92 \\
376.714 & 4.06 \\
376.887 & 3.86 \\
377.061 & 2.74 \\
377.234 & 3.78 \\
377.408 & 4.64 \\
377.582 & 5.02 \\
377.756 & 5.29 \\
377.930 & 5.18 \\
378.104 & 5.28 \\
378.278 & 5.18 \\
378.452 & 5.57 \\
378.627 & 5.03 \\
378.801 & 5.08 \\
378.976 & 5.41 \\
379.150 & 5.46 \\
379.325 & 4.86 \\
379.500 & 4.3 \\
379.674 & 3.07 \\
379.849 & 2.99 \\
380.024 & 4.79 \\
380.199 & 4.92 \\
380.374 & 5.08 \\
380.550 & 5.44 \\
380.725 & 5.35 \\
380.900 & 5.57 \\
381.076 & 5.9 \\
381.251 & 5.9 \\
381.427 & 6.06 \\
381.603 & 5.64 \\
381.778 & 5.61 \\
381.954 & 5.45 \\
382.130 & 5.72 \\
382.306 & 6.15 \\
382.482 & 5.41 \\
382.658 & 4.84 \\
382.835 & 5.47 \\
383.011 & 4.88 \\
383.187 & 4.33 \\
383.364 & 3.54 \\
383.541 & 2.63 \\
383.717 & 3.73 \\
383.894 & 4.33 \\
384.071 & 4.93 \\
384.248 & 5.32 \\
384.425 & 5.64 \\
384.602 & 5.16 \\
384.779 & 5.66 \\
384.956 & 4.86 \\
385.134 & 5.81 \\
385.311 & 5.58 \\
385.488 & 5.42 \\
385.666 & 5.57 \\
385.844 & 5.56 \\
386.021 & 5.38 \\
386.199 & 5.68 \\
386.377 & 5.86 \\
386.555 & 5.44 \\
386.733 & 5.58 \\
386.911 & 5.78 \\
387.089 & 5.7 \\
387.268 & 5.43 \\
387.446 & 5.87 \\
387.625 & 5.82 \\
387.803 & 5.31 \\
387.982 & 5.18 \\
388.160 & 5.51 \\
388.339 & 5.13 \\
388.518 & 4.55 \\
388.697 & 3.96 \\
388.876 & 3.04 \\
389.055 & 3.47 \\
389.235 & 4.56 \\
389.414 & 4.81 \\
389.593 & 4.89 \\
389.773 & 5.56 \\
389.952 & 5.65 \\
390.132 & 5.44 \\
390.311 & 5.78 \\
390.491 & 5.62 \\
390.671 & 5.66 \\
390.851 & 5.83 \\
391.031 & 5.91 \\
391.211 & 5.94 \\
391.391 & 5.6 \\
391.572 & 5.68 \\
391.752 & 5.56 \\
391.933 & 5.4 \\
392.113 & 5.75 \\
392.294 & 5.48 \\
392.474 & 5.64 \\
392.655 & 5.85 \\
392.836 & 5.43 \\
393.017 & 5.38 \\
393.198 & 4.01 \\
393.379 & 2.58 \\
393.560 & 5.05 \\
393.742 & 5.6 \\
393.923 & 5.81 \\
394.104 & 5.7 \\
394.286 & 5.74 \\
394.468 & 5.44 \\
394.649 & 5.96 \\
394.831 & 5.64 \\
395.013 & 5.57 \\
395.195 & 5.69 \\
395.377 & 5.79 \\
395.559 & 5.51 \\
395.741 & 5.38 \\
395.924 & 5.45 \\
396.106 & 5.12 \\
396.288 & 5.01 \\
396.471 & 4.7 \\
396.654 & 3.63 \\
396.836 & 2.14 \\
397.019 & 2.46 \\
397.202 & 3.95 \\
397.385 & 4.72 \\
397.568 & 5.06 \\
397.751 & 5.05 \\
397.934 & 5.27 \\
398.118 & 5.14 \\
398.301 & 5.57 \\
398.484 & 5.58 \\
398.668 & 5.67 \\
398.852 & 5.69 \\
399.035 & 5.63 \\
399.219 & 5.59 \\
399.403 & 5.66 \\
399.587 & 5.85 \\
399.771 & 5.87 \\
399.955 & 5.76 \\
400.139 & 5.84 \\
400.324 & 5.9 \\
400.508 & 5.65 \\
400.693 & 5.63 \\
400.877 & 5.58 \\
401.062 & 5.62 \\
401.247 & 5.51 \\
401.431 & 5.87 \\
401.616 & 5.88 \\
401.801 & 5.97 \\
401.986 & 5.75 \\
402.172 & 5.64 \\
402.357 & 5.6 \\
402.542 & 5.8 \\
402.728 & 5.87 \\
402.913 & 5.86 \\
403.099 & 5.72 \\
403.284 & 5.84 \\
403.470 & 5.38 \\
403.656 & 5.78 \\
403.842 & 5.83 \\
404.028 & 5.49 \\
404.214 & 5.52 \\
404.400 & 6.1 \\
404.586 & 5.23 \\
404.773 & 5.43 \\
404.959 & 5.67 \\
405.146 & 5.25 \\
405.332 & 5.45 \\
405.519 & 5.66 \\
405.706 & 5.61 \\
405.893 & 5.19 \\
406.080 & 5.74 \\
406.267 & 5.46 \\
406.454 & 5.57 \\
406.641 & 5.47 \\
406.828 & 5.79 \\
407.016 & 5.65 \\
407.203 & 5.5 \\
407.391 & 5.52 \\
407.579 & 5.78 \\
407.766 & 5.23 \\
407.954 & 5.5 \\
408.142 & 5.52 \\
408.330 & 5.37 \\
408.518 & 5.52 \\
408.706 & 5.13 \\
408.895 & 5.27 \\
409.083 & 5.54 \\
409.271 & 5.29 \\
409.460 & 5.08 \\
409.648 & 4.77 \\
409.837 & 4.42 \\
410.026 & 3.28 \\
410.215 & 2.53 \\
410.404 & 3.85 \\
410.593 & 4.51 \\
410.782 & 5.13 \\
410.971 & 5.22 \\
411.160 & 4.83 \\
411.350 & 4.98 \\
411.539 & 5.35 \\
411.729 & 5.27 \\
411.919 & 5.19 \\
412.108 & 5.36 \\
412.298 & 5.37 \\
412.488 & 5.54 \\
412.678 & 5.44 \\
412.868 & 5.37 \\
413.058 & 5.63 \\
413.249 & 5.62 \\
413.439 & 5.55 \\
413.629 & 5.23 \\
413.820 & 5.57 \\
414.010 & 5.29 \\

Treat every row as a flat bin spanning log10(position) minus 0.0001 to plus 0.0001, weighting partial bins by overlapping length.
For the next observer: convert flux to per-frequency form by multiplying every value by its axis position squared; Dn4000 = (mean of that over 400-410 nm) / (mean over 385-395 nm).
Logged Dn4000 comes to 1.12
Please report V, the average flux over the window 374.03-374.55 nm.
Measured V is 4.85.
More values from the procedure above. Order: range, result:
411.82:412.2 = 5.28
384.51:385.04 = 5.24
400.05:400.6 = 5.79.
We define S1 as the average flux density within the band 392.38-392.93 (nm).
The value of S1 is 5.64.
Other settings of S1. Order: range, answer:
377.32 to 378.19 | 5.08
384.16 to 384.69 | 5.37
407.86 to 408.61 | 5.48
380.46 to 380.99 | 5.45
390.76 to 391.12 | 5.87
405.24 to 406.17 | 5.53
